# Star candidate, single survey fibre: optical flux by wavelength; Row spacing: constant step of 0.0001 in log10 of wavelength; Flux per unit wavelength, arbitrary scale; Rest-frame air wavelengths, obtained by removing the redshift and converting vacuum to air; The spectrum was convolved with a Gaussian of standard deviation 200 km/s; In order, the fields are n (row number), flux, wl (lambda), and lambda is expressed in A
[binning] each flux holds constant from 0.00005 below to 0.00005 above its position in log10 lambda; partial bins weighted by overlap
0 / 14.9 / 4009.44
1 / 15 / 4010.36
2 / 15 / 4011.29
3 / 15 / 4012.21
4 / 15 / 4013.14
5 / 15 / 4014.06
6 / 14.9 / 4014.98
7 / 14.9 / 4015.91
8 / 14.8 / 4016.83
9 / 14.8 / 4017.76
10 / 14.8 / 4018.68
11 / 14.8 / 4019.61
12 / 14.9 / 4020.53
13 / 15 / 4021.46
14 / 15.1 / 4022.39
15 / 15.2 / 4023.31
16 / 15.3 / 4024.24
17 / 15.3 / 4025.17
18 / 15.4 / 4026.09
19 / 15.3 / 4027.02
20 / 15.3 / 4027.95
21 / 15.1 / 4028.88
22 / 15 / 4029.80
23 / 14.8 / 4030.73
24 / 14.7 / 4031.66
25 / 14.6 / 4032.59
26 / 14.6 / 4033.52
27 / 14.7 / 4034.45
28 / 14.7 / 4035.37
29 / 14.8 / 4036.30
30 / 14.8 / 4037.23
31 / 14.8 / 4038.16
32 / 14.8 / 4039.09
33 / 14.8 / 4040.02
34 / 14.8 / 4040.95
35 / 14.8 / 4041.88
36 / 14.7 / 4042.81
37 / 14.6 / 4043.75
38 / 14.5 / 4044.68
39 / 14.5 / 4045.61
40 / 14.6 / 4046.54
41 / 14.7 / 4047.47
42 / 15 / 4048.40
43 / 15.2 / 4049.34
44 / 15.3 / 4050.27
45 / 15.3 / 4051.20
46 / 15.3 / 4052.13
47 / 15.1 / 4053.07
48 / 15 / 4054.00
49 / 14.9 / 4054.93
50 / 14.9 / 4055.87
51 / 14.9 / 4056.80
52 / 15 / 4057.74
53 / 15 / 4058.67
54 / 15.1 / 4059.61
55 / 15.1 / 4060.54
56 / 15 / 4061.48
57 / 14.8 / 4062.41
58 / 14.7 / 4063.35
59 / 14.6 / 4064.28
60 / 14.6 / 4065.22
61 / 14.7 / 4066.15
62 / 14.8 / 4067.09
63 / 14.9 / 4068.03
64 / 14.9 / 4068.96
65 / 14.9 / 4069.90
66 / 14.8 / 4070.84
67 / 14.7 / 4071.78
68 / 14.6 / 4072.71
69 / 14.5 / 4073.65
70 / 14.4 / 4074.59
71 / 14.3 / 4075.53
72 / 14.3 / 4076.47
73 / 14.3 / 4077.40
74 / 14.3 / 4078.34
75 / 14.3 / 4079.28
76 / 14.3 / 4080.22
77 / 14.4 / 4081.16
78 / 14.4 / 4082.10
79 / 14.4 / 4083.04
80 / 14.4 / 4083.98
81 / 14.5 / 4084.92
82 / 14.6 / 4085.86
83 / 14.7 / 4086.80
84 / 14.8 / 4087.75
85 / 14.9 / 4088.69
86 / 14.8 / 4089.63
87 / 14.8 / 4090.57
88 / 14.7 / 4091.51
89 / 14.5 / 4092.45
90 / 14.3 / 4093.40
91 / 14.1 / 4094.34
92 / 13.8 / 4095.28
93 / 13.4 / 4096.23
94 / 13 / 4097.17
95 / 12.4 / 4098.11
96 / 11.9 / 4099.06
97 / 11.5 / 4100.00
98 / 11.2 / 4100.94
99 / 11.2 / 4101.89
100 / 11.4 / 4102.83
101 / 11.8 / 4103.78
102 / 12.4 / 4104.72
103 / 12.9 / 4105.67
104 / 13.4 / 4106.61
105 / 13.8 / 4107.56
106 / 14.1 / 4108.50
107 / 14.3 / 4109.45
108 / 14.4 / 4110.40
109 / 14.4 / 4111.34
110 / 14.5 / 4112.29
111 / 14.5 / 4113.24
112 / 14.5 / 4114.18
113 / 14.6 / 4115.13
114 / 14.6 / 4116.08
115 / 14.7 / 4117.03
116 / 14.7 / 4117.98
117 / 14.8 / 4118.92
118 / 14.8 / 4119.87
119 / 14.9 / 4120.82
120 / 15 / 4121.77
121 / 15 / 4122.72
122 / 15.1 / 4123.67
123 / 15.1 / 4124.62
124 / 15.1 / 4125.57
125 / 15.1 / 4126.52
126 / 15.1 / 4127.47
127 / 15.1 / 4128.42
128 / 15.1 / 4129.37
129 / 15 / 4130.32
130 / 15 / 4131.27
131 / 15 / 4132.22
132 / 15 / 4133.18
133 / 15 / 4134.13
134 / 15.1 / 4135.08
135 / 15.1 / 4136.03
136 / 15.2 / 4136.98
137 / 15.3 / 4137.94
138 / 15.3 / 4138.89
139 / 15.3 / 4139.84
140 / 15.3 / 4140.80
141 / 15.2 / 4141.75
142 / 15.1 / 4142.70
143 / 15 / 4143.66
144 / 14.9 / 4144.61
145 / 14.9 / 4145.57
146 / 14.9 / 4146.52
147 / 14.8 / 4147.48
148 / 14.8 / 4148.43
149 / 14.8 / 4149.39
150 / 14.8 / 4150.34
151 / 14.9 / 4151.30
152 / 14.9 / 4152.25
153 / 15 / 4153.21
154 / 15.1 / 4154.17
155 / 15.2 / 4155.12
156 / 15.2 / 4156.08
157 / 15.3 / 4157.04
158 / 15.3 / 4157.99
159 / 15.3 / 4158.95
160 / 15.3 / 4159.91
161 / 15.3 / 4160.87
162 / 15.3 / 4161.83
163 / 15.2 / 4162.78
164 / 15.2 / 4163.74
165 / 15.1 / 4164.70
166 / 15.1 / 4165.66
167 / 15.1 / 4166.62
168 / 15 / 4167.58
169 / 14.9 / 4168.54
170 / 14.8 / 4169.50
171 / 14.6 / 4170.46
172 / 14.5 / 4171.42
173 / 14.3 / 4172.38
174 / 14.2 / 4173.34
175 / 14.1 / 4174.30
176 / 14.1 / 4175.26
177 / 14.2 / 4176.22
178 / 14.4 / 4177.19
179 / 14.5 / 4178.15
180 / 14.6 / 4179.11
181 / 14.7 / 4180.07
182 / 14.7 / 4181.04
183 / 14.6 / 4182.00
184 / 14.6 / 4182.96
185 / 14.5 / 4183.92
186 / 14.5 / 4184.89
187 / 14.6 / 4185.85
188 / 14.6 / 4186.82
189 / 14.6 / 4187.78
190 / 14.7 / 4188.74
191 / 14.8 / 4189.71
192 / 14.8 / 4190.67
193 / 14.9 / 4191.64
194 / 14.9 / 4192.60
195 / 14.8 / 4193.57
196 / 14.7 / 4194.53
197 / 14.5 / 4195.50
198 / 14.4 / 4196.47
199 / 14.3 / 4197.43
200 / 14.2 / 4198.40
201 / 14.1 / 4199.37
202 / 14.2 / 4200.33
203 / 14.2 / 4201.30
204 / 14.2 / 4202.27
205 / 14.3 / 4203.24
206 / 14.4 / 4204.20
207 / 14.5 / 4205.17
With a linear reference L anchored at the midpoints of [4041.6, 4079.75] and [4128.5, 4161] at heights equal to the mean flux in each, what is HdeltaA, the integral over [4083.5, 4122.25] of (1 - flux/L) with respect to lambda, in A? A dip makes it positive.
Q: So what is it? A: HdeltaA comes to 2.8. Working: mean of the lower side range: 14.8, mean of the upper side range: 15.1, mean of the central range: 13.9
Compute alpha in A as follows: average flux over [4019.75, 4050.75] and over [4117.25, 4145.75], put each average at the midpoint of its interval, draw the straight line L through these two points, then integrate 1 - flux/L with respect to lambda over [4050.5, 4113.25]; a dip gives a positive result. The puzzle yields 3.27 A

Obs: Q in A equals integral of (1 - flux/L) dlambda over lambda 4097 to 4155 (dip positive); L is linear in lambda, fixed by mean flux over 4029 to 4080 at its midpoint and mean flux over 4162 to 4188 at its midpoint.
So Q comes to 1.2 A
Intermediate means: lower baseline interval 14.8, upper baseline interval 14.7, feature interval 14.4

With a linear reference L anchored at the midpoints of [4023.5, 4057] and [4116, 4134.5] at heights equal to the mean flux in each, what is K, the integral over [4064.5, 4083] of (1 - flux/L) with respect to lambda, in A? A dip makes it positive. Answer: 0.48 A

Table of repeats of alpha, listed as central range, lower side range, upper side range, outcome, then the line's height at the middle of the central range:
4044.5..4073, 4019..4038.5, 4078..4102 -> -0.92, 14.4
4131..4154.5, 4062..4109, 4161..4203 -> -1.11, 14.3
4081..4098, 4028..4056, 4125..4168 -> 0.73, 15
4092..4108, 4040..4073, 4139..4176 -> 2.30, 14.9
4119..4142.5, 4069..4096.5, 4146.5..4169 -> -0.36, 14.9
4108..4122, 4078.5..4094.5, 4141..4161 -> 0.17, 14.8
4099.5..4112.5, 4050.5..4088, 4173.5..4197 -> 1.55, 14.7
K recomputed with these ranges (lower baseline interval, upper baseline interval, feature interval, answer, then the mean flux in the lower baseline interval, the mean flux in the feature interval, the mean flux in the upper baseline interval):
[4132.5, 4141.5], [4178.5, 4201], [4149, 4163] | -0.2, 15.2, 15.1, 14.6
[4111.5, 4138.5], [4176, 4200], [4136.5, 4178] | -0.6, 14.9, 14.9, 14.6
